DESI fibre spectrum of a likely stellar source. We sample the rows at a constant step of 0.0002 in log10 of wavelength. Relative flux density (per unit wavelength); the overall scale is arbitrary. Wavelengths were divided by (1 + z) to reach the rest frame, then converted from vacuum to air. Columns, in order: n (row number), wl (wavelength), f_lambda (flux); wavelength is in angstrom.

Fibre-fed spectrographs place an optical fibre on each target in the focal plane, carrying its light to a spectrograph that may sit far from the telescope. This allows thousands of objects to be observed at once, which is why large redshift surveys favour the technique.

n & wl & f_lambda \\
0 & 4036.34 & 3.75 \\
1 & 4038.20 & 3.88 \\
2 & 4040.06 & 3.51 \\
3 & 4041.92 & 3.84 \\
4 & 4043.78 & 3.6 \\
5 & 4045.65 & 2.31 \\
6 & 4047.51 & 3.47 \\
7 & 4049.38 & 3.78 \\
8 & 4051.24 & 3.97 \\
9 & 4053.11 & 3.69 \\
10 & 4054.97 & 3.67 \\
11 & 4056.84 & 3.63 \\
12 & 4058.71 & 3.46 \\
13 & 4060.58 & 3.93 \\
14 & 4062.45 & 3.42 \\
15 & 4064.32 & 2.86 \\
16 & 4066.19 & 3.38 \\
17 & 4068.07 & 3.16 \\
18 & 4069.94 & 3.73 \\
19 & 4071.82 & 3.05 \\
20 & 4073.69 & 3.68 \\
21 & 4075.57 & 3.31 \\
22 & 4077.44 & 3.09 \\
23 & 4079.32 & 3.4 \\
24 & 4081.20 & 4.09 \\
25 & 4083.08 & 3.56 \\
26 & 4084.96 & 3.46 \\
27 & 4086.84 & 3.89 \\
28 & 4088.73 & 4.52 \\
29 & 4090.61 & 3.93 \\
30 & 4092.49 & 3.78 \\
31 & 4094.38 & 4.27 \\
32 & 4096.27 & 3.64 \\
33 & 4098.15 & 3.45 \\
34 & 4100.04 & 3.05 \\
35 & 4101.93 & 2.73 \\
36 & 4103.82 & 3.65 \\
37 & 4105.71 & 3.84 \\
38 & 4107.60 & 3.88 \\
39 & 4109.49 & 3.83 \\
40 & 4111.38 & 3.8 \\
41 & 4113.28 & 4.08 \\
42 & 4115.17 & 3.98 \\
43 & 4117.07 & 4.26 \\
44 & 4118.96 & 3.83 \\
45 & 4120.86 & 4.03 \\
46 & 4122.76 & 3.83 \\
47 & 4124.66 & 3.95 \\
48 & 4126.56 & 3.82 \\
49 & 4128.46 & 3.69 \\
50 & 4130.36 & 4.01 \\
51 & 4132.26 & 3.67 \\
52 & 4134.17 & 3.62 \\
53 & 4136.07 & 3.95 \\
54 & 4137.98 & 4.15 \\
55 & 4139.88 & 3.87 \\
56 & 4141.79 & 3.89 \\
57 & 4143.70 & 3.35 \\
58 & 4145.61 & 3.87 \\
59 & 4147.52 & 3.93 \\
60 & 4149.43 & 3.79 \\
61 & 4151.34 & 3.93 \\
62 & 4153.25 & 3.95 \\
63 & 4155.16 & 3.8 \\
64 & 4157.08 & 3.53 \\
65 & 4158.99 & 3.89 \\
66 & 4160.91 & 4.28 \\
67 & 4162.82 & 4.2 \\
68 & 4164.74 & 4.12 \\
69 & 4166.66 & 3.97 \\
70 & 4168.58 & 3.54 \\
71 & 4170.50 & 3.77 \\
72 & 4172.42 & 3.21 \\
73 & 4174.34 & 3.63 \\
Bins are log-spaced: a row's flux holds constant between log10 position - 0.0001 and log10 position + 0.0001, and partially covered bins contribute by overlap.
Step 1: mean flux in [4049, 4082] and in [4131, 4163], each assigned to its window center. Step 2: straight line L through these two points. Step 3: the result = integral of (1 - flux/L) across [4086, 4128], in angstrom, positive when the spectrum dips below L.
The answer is -1.5 angstrom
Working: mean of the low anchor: 3.51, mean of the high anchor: 3.86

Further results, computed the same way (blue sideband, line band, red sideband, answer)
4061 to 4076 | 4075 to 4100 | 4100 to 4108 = -2.26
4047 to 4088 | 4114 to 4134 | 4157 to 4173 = -0.92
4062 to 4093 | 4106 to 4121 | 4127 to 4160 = -1.04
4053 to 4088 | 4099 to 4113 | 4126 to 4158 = 0.35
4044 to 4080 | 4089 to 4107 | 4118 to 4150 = -0.02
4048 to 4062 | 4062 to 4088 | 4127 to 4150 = 2.05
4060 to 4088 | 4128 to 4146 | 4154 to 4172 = -0.23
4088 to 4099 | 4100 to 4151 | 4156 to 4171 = 1.50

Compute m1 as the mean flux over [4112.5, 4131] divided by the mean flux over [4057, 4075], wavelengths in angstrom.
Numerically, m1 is 1.16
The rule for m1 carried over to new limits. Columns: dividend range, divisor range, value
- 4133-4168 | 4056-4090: 1.10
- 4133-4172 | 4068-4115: 1.06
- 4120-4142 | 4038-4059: 1.09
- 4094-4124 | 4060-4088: 1.08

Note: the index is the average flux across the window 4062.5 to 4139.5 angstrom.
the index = 3.7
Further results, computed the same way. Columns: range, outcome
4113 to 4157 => 3.87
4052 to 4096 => 3.61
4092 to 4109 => 3.59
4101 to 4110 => 3.58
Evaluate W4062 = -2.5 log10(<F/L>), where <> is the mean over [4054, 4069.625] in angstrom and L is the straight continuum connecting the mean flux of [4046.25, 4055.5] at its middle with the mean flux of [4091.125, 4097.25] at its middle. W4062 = 0.08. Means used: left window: 3.67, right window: 3.9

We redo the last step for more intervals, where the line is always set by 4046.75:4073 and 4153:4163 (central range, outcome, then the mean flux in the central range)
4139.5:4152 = 0.021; 3.8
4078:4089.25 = -0.045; 3.77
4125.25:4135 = 0.011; 3.77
